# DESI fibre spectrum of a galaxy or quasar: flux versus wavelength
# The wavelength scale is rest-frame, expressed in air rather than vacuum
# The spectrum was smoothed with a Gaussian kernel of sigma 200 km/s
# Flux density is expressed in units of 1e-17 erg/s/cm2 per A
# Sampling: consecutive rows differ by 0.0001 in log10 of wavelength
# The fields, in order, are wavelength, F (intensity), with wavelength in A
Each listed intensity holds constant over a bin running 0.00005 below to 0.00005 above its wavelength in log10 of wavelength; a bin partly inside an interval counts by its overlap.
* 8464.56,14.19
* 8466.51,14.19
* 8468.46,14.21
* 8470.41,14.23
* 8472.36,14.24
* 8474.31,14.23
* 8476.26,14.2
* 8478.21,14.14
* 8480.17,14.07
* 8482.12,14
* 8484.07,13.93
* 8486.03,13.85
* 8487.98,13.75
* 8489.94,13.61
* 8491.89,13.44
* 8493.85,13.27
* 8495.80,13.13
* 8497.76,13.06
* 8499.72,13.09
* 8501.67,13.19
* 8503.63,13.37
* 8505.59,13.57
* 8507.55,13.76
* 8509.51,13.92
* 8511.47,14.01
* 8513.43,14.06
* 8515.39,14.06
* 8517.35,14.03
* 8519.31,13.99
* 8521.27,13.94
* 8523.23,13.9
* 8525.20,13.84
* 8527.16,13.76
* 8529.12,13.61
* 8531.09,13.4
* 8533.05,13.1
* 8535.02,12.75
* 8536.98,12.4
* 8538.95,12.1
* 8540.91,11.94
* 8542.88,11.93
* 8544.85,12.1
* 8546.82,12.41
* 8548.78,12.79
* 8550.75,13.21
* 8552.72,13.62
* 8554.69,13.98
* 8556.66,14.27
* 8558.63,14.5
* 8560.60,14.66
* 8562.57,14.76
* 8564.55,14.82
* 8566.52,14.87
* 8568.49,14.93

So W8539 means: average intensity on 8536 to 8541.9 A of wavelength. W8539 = 12.2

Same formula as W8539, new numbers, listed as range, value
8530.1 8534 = 13.2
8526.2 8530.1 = 13.7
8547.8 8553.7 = 13.2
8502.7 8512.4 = 13.7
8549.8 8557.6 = 13.8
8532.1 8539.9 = 12.6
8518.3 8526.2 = 13.9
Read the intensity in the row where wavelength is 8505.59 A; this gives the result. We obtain 13.57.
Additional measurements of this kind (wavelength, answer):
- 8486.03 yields 13.85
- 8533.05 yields 13.1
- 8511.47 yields 14.01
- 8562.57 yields 14.76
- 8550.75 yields 13.21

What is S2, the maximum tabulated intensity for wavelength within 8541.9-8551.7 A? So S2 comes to 13.21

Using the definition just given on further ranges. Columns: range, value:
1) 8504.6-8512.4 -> 14.01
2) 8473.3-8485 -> 14.23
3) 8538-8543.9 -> 12.1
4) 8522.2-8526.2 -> 13.9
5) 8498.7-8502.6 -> 13.19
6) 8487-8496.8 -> 13.75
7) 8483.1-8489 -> 13.93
